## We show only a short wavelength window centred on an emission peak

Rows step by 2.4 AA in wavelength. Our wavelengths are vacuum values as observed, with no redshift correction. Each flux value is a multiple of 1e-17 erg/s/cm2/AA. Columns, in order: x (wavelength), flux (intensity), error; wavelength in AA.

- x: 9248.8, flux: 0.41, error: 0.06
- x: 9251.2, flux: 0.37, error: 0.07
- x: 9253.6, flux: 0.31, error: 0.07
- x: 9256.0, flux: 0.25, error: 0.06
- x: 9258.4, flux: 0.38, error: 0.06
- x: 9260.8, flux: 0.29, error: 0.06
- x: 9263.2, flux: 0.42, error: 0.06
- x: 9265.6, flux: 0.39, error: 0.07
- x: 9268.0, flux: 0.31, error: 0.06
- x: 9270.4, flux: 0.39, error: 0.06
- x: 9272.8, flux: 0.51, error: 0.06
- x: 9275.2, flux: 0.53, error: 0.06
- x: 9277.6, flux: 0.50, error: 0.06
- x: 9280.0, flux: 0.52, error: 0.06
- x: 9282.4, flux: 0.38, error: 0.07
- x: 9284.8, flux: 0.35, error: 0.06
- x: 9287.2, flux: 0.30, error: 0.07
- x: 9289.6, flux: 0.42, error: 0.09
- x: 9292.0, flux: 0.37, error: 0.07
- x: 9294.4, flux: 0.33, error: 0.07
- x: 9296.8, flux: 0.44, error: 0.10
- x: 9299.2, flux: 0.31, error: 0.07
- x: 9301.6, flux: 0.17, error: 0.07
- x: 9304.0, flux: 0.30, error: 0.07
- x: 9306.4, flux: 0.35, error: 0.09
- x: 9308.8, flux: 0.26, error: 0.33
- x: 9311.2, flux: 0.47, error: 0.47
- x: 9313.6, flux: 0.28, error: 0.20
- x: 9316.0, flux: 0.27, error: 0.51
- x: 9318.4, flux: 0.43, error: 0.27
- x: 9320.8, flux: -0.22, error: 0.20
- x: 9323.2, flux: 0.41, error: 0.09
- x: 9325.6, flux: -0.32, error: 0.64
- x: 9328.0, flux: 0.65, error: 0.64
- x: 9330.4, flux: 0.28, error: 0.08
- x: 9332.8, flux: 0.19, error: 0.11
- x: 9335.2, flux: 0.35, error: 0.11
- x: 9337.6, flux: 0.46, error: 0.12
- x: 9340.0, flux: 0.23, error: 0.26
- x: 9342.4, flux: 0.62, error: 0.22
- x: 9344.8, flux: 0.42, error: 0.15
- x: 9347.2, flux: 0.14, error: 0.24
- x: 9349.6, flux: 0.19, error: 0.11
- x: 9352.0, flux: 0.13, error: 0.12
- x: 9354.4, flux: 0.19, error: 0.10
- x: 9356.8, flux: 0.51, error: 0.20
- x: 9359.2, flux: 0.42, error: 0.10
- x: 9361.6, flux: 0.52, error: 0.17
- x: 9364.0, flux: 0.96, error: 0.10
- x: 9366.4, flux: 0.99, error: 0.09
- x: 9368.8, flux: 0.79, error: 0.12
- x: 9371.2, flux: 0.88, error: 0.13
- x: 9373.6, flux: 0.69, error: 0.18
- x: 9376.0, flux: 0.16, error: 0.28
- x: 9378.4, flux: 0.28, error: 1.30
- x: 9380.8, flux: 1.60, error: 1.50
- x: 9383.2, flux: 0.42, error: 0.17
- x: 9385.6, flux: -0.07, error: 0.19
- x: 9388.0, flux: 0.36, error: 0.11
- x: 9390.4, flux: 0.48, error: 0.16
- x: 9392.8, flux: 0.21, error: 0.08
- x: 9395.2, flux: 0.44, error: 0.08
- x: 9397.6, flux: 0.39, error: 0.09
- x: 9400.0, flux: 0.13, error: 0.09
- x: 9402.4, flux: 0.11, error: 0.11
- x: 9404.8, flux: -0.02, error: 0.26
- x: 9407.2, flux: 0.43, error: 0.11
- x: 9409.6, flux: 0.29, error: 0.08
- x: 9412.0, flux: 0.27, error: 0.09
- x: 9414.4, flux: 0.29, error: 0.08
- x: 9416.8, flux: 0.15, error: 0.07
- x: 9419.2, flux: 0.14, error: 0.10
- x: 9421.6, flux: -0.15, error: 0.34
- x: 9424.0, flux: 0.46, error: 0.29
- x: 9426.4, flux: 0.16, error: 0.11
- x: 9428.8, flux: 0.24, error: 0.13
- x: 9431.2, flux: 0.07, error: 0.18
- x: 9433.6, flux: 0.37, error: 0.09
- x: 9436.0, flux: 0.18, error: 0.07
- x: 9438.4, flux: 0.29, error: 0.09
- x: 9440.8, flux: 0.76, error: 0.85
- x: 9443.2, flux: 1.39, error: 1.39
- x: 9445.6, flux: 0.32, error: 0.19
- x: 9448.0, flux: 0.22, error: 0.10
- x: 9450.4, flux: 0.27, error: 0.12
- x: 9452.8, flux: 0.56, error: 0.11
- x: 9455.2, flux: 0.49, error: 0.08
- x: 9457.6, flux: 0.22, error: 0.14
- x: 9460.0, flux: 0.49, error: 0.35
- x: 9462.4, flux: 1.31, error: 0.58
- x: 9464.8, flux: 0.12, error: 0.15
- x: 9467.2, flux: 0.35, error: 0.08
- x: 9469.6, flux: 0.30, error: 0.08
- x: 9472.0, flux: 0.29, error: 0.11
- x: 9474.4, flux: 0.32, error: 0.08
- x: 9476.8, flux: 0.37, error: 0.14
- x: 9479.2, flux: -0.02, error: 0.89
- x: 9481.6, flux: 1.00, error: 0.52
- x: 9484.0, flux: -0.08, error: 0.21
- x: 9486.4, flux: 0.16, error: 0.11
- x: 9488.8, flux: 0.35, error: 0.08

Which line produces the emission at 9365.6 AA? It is [O III] 5007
